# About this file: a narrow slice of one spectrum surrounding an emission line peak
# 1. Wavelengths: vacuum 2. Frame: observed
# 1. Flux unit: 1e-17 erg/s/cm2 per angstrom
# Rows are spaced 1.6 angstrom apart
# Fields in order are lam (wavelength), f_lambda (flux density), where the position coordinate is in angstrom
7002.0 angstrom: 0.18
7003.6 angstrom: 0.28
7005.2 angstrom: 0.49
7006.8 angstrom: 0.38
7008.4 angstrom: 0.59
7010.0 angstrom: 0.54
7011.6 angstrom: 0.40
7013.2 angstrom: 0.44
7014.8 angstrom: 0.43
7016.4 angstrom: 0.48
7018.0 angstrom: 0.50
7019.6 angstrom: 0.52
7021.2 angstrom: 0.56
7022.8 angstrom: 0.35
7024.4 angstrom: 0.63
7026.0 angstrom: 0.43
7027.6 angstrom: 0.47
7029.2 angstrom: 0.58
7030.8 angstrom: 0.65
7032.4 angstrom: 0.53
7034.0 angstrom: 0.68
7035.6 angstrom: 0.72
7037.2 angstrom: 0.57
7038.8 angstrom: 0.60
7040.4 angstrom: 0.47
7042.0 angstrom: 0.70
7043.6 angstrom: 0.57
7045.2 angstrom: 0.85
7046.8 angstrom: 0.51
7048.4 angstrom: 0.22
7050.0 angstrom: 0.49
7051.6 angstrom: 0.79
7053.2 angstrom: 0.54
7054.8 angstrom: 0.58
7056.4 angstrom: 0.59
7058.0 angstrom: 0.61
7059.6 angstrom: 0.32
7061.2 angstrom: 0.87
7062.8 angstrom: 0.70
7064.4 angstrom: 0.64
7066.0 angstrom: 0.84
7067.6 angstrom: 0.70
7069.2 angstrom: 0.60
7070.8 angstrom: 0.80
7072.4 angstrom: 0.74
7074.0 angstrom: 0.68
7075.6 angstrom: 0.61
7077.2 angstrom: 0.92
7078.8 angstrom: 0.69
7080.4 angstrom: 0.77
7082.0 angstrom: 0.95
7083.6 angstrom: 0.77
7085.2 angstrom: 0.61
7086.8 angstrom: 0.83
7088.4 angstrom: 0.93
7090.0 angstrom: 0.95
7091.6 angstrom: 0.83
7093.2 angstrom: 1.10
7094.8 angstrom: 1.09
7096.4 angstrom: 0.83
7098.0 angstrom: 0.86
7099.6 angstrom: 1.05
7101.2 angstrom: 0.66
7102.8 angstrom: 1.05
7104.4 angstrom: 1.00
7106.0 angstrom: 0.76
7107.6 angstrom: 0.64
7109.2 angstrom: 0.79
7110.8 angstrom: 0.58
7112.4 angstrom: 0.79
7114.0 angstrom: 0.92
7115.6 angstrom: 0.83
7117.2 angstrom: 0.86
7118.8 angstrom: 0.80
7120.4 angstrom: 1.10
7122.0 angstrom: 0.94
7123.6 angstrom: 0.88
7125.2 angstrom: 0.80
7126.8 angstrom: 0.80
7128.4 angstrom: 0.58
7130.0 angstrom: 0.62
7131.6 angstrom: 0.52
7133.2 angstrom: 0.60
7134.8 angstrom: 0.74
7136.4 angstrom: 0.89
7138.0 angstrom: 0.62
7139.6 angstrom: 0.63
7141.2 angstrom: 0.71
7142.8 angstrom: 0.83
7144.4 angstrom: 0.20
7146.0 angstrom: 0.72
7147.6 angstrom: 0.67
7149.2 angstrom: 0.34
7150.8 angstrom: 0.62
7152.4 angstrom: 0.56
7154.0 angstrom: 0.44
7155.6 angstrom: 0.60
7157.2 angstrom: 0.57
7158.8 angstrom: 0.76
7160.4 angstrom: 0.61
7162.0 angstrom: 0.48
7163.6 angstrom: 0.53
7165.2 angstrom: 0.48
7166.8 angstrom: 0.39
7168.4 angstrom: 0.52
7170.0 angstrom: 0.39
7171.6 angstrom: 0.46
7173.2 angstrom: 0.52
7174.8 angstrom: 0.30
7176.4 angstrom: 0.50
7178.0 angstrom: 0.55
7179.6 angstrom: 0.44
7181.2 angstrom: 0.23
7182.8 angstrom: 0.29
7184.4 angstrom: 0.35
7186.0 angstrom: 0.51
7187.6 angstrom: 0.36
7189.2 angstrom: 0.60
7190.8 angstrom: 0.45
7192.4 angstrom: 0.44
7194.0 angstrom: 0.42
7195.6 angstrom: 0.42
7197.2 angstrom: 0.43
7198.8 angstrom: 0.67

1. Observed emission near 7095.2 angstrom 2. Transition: Mg II 2798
